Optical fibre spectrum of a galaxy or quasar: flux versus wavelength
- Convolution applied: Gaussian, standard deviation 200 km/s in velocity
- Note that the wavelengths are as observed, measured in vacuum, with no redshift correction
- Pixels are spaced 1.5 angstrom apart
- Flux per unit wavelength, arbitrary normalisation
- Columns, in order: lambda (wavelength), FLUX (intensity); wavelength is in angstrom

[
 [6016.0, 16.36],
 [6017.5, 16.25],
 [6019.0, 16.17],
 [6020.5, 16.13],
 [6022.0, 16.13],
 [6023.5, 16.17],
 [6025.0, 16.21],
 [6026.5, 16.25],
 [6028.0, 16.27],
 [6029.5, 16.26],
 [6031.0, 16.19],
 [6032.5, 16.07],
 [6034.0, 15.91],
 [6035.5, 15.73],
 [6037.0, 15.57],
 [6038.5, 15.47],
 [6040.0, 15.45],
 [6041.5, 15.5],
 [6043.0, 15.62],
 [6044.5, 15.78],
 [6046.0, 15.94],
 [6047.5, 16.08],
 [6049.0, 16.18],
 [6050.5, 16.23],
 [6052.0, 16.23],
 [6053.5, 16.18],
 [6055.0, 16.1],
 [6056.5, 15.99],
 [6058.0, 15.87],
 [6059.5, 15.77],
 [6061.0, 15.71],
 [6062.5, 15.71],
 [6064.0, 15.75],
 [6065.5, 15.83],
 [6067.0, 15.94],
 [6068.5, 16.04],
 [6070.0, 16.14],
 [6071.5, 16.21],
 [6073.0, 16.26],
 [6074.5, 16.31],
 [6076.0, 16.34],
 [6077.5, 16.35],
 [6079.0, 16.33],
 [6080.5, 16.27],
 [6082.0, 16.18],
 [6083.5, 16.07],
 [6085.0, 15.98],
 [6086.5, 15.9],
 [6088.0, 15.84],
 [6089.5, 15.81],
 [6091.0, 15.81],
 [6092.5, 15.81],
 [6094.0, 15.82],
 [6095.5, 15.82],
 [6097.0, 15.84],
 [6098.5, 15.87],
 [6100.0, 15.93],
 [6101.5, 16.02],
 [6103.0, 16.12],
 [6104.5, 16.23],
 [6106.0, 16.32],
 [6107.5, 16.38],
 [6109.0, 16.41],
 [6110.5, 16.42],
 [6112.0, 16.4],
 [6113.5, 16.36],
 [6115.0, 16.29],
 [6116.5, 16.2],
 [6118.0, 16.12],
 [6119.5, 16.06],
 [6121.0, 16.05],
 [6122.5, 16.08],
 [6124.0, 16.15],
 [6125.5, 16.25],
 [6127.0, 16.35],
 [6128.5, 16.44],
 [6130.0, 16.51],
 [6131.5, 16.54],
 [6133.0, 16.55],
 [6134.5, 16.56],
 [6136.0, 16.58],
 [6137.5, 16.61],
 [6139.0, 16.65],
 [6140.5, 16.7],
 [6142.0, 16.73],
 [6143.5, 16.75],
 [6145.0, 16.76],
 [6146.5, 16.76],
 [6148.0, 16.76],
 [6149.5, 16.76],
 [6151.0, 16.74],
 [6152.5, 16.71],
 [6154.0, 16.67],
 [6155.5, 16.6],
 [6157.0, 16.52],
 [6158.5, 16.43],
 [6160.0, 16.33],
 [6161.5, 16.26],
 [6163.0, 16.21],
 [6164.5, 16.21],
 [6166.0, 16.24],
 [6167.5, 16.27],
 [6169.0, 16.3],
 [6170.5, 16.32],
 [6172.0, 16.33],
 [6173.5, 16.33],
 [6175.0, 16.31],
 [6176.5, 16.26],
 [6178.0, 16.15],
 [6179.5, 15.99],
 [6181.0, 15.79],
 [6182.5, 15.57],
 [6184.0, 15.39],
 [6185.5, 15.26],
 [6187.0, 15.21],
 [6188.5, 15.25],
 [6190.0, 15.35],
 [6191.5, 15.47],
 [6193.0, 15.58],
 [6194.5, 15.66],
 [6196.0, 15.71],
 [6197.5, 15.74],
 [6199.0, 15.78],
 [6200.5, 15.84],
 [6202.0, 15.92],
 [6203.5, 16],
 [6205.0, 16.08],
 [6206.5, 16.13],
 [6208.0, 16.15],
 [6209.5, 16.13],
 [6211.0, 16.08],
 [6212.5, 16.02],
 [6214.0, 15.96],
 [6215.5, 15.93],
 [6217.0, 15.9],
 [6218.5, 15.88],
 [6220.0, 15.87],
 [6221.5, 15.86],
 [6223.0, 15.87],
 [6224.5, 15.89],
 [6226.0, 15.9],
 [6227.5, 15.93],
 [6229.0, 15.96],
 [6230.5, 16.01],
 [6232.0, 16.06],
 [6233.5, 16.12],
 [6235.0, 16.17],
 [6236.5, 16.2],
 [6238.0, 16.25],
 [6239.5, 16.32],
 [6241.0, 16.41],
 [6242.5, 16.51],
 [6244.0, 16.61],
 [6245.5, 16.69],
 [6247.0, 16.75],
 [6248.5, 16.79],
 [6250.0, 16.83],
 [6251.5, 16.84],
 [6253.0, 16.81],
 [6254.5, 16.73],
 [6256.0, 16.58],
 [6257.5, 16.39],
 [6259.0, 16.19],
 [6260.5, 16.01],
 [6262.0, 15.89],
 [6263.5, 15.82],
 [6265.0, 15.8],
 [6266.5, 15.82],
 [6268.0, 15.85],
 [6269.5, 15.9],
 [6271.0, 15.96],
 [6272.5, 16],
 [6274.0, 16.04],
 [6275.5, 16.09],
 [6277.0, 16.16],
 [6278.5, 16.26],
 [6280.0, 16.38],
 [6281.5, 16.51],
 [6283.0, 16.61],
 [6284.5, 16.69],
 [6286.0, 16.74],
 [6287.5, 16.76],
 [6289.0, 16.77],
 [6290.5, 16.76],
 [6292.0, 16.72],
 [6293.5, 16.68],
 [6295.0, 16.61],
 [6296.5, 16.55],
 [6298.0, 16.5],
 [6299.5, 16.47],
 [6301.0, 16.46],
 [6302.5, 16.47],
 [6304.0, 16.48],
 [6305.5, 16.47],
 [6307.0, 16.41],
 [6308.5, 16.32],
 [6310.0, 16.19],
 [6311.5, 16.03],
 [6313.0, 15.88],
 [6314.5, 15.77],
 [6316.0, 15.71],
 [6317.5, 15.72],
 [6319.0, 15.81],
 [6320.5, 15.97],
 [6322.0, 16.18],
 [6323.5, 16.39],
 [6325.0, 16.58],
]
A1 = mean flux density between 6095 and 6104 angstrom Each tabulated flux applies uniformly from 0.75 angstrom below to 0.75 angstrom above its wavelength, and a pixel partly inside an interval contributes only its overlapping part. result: 15.9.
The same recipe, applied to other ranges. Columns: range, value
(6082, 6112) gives 16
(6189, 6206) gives 15.7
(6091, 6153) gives 16.3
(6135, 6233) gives 16.1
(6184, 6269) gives 16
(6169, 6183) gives 16.1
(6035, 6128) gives 16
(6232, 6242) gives 16.2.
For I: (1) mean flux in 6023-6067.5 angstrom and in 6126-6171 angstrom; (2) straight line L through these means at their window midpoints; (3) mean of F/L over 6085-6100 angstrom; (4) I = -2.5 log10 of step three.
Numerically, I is 0.02 mag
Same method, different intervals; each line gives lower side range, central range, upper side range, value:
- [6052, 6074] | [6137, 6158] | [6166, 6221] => -0.051 mag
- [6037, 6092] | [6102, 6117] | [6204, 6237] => -0.022 mag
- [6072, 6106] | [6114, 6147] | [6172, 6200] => -0.035 mag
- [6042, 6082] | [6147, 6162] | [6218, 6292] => -0.029 mag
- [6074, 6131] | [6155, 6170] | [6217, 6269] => -0.010 mag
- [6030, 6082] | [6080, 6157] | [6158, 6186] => -0.017 mag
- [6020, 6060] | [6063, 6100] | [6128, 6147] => 0.016 mag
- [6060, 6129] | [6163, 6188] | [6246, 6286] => 0.014 mag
